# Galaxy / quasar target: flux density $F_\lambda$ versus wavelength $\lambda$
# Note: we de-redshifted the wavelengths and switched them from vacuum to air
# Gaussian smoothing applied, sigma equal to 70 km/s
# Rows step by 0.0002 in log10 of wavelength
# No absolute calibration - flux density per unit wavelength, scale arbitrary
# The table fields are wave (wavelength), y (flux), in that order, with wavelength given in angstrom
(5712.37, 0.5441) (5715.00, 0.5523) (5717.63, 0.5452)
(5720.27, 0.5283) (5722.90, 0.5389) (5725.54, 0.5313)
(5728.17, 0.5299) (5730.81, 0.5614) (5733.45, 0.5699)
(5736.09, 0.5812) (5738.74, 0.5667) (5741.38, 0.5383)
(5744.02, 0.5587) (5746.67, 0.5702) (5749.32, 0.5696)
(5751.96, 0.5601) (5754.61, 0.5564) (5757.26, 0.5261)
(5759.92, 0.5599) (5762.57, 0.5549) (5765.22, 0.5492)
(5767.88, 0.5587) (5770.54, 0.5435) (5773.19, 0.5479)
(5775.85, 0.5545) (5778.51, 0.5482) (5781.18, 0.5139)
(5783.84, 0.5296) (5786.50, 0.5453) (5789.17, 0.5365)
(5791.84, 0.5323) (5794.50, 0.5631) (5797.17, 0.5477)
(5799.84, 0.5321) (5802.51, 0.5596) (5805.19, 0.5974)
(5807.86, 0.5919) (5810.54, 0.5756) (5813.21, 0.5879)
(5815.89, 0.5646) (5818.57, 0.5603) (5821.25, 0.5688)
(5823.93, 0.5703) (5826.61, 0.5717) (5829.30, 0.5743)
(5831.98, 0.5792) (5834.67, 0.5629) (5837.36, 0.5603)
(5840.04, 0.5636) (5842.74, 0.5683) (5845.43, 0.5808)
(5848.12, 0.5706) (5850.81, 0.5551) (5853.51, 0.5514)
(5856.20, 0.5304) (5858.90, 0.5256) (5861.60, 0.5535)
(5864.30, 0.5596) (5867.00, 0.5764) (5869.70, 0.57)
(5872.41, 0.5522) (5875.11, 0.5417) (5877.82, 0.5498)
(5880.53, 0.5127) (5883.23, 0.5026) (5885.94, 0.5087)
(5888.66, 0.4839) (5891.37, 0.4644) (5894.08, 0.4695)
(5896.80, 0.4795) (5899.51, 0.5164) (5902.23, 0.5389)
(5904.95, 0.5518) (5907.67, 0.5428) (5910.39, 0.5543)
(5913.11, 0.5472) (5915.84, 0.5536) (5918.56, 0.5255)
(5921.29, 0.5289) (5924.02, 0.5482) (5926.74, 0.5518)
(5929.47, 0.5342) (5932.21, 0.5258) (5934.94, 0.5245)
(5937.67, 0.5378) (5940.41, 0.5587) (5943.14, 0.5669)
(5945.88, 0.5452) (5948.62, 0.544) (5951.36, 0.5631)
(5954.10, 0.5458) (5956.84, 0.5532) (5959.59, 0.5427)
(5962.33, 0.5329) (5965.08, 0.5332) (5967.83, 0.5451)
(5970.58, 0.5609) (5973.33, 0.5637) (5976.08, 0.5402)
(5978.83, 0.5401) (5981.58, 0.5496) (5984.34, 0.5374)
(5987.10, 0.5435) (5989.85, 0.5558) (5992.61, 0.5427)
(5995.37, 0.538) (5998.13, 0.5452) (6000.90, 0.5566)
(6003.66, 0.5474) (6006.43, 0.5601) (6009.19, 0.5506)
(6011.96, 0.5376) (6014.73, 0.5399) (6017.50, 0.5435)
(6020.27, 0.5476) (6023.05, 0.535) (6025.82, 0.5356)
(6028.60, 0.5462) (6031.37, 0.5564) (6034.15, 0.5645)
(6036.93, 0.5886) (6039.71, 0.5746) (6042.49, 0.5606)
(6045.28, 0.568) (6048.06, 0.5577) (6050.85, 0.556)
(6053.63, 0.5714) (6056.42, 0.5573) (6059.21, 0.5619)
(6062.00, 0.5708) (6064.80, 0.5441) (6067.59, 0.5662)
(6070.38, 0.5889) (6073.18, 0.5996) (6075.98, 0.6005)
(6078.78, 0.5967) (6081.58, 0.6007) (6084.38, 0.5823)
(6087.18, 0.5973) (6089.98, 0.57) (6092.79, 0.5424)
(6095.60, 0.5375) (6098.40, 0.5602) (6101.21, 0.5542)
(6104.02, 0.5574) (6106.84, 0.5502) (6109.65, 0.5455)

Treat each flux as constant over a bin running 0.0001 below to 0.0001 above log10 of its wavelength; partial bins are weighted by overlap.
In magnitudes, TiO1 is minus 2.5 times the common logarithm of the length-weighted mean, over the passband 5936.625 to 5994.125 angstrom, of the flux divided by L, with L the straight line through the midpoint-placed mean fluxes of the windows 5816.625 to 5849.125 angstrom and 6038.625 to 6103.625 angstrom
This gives 0.04 mag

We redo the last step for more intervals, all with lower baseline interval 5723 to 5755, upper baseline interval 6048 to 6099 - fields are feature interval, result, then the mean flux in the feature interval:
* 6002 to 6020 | 0.04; 0.547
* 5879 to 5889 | 0.12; 0.505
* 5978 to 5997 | 0.05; 0.544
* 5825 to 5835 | -0.02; 0.573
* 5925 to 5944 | 0.05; 0.543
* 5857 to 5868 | 0.02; 0.552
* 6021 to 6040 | 0.03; 0.556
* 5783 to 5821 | 0.00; 0.56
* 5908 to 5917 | 0.03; 0.55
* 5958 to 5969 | 0.06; 0.538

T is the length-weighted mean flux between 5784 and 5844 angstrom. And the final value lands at 0.564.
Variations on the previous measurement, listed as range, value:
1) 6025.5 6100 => 0.569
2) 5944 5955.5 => 0.55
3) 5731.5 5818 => 0.556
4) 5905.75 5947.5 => 0.543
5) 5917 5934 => 0.536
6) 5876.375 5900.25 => 0.498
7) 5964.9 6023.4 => 0.547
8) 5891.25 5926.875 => 0.528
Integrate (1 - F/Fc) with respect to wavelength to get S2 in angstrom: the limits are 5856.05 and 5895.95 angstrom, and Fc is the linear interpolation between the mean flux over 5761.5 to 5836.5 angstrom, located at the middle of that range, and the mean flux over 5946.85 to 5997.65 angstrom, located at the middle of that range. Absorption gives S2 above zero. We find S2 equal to 1.9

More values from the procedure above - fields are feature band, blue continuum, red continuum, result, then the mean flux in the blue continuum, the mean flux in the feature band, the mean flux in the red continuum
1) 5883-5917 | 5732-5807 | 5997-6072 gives 2.3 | 0.553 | 0.517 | 0.557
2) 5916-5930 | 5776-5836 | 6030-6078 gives 0.6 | 0.56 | 0.54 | 0.57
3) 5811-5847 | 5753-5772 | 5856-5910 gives -2.2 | 0.55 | 0.57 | 0.527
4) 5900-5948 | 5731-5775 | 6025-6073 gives 1.6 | 0.557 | 0.543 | 0.564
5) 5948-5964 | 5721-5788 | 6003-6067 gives 0.2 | 0.55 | 0.547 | 0.556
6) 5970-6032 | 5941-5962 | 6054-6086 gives 1.8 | 0.551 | 0.546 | 0.579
